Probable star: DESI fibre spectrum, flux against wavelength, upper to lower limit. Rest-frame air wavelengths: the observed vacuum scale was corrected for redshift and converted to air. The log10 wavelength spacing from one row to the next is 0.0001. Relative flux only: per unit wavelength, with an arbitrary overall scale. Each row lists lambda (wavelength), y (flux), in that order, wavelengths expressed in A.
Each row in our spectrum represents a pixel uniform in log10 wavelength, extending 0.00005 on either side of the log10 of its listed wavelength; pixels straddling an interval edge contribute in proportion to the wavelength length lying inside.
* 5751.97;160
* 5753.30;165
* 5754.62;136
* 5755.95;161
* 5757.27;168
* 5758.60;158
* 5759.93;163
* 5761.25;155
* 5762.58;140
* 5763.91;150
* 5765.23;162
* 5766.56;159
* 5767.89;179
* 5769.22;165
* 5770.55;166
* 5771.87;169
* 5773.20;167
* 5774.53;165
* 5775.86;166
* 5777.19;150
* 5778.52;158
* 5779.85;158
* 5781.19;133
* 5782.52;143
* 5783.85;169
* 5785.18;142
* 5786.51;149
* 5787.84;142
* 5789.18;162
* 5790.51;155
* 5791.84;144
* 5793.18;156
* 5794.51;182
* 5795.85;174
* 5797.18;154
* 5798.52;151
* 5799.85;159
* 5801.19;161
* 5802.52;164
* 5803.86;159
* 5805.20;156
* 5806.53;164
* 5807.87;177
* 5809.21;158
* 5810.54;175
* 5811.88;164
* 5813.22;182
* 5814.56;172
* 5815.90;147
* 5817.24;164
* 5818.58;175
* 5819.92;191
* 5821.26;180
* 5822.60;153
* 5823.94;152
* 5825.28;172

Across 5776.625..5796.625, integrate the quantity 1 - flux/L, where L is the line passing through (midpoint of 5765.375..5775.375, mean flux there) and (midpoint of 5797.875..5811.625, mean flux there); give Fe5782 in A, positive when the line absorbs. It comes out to 1.2 A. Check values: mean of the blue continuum 167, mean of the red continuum 163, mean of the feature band 154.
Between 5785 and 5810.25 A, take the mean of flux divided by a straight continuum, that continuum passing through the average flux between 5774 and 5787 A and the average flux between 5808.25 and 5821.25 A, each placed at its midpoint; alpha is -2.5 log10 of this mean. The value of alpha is 0.020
